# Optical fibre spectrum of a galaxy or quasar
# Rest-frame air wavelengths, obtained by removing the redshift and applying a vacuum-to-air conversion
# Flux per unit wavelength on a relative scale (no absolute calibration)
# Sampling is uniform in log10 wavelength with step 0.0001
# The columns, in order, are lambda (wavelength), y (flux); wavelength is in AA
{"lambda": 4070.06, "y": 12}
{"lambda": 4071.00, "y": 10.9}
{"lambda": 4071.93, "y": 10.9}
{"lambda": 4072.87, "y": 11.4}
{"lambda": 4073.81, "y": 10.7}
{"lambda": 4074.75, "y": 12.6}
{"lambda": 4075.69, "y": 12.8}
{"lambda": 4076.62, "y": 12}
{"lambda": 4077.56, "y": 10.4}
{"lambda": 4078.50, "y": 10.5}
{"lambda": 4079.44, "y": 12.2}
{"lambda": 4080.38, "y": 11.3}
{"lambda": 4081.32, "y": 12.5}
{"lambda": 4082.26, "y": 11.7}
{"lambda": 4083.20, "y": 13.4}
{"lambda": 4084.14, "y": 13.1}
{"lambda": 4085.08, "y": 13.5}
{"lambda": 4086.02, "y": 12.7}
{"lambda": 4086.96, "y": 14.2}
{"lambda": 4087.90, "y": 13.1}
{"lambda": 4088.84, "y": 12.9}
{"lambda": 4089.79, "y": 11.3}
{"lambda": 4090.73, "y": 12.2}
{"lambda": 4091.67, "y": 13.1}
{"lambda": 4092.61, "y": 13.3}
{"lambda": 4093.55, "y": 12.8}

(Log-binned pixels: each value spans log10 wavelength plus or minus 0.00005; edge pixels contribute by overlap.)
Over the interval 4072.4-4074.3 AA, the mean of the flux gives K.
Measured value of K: 11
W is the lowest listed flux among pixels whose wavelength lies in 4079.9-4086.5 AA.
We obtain 11.3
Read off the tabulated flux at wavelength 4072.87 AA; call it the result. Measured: 11.4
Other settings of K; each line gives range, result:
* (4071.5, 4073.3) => 11.1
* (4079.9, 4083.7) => 12.2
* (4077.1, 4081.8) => 11.4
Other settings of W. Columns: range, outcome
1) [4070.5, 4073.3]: 10.9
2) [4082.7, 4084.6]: 13.1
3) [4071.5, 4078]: 10.4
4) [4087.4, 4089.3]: 12.9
